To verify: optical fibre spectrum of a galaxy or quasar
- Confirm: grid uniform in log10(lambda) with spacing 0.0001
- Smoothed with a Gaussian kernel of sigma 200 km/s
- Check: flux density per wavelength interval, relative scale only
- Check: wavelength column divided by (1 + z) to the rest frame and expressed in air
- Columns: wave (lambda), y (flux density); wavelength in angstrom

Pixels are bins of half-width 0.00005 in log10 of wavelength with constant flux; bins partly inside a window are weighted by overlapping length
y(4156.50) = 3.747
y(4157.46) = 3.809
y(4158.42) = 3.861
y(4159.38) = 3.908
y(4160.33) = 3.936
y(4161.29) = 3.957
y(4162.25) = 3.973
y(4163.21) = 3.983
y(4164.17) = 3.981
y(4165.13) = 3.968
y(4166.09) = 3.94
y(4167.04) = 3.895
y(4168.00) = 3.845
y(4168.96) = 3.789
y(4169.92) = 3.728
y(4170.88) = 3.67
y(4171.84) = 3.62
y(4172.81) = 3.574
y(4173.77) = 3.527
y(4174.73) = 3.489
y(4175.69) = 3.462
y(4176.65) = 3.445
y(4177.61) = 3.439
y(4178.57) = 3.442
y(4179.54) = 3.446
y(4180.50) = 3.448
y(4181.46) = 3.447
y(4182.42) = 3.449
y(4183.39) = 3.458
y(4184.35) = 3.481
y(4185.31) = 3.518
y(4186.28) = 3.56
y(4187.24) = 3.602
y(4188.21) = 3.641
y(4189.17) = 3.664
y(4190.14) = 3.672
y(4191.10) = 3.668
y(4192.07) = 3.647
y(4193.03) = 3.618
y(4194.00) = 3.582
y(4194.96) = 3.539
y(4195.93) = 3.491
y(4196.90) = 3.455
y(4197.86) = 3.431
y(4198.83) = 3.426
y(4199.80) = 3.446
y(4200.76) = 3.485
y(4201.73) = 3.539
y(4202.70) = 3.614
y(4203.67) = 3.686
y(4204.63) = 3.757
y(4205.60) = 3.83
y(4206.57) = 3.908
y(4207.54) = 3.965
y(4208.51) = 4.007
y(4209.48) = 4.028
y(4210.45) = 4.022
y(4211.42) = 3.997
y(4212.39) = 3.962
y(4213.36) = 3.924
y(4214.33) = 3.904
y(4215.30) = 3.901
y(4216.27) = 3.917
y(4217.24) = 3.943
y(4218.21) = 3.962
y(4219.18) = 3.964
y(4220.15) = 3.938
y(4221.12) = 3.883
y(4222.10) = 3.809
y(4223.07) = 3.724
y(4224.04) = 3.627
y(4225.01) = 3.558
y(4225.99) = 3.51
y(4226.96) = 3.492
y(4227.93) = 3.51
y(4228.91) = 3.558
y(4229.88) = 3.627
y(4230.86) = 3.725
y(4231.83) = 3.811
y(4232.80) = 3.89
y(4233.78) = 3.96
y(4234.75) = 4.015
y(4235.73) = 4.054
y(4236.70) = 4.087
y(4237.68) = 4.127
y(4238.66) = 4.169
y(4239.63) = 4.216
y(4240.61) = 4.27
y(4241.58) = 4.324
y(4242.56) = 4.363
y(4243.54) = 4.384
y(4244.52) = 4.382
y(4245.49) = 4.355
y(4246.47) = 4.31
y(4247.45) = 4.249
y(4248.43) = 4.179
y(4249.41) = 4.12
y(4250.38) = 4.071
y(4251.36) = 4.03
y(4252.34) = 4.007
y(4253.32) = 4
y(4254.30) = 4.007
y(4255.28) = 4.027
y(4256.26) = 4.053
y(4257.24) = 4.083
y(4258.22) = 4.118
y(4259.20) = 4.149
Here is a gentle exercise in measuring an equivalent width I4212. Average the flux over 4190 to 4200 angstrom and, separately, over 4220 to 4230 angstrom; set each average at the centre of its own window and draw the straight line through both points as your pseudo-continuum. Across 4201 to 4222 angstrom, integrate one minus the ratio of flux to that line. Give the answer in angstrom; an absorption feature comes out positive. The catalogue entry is -1.6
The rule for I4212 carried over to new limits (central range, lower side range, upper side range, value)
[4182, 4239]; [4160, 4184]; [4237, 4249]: 3.64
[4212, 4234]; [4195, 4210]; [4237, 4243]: 1.05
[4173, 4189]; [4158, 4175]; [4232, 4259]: 1.57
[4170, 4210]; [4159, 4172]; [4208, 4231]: 2.67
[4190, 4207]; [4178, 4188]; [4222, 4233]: -0.27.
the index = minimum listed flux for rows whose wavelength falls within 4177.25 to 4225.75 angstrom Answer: 3.426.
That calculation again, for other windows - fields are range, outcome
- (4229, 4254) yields 3.627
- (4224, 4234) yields 3.492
